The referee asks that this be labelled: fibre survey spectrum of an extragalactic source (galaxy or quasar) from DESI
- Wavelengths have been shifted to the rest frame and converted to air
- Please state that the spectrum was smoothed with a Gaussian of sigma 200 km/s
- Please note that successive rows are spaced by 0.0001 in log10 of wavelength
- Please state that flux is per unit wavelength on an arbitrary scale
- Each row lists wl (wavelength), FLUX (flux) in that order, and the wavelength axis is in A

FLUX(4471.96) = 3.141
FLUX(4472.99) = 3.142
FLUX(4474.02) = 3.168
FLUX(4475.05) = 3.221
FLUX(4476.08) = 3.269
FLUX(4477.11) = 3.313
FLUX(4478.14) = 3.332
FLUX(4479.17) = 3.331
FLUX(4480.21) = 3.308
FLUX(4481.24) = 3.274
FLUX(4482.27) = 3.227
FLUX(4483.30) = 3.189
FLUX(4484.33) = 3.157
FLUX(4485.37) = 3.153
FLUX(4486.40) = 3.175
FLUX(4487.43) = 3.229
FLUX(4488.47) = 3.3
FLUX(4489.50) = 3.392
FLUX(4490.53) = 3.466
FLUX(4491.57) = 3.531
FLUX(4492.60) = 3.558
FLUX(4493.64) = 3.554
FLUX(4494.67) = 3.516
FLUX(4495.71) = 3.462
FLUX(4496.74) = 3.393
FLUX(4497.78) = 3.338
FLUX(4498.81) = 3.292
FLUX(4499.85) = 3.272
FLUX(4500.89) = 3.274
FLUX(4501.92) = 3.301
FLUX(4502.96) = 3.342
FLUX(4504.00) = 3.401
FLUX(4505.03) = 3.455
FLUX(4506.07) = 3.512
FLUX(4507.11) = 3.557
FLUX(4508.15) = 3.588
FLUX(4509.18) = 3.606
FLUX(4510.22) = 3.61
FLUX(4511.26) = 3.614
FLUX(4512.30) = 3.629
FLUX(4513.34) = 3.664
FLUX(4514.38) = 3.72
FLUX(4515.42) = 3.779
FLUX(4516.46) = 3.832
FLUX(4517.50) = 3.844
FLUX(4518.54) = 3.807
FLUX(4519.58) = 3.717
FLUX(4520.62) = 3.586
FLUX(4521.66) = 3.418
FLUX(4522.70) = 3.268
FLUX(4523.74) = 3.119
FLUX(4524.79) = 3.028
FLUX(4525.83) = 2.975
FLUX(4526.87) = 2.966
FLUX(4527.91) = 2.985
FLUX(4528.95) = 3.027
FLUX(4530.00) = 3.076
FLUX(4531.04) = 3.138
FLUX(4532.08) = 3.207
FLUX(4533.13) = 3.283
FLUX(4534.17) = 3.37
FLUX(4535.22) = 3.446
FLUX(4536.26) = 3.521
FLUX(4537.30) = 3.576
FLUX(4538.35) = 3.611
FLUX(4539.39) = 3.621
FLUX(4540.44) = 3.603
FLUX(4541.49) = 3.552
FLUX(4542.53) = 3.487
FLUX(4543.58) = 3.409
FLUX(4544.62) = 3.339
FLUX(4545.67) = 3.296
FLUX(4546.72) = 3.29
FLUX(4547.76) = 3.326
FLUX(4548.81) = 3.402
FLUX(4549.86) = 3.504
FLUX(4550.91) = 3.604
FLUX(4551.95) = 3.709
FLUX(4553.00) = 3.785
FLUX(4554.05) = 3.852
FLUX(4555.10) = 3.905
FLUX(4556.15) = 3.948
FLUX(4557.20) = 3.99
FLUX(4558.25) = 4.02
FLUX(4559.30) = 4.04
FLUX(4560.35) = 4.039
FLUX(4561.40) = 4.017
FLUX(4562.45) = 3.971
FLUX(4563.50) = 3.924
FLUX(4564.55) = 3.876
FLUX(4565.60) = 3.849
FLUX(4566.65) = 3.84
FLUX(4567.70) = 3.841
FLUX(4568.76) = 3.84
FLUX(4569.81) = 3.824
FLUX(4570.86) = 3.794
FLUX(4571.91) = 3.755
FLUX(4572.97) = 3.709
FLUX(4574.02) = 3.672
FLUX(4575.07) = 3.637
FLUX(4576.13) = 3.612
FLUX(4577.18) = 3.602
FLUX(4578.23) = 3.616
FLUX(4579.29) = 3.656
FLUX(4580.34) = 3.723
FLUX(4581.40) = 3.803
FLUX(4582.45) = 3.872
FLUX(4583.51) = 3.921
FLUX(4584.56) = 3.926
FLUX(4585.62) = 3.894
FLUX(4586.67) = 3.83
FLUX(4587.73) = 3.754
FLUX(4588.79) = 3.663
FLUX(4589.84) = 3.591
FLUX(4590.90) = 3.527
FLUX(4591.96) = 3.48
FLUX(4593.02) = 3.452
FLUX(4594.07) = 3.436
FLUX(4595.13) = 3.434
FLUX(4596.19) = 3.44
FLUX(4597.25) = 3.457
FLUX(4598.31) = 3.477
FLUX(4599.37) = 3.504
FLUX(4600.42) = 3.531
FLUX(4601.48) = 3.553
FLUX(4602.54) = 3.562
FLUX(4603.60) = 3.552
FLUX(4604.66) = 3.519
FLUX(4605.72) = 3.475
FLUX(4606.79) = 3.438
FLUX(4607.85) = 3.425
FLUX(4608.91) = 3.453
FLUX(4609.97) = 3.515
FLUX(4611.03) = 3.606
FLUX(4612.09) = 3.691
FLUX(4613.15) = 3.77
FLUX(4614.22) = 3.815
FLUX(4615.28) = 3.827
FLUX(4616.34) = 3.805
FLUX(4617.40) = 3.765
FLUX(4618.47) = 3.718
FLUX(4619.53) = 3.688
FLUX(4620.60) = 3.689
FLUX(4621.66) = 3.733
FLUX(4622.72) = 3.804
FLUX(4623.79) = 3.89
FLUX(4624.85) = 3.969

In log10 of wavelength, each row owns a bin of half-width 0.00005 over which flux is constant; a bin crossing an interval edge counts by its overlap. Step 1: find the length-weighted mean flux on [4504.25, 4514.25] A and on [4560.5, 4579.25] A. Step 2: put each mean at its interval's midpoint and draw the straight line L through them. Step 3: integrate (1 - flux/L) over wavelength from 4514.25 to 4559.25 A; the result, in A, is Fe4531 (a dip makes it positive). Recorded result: 2.3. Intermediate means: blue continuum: 3.58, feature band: 3.49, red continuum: 3.79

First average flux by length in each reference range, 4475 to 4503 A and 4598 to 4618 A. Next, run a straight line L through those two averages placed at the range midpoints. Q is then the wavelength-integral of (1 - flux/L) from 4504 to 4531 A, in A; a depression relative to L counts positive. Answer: -0.5 A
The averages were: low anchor 3.33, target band 3.45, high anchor 3.6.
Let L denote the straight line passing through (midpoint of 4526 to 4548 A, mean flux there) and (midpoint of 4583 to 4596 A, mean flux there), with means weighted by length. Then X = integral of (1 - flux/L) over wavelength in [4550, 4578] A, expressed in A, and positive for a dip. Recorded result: -2.6 A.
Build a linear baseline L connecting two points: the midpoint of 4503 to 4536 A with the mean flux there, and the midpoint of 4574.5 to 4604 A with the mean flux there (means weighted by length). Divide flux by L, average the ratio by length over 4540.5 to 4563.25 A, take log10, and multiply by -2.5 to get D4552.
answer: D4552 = -0.05 mag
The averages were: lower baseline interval 3.43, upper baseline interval 3.63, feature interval 3.69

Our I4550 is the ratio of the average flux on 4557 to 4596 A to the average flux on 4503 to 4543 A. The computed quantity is 1.1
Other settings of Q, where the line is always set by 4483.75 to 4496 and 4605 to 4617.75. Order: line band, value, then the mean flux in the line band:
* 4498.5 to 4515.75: -0.5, 3.51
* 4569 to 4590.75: -1.1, 3.74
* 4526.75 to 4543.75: 0.6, 3.35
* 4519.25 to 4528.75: 0.6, 3.21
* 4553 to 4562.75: -1.2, 3.96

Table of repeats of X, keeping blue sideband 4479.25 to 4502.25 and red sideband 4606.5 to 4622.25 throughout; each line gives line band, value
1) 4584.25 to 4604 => 0.19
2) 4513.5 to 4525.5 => -0.49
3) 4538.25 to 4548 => 0.07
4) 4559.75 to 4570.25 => -1.09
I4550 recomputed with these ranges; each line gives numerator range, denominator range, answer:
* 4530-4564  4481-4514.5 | 1.06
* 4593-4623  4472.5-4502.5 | 1.08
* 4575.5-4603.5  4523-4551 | 1.09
